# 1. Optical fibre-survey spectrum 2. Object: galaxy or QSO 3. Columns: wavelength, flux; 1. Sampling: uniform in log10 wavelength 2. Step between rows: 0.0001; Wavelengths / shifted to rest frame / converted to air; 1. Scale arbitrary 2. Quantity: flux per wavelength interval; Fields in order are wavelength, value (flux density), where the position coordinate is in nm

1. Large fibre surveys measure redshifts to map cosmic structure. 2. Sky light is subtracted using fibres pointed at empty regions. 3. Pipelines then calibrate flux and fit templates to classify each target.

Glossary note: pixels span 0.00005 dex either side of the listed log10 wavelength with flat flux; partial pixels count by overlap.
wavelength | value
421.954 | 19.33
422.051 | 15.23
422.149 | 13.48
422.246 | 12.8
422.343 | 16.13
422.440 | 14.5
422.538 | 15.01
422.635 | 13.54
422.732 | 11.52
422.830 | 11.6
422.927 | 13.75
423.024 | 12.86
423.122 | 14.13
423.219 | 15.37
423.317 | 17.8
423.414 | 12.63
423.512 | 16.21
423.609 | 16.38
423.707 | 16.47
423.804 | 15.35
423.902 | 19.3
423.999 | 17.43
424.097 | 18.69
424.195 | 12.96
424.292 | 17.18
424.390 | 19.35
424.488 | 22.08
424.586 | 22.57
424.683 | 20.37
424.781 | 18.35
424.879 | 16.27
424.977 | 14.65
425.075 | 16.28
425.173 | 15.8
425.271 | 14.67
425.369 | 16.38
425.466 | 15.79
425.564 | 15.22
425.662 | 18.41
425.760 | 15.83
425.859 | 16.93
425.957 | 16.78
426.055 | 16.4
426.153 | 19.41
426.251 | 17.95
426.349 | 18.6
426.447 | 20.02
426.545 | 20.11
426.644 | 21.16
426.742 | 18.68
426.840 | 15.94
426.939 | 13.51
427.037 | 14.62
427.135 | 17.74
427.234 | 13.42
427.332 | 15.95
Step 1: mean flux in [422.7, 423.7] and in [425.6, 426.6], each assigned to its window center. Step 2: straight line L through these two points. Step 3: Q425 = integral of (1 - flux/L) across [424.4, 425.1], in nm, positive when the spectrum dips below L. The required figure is -0.11 nm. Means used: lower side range 14.4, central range 18.8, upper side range 18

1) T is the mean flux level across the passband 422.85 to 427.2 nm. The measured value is 16.9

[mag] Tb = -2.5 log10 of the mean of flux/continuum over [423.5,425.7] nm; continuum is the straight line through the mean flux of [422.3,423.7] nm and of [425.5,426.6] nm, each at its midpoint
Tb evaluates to -0.071 mag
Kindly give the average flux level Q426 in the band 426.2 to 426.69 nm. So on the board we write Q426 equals 19.6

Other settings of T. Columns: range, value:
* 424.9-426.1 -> 16.1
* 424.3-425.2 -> 18.4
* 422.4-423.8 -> 14.4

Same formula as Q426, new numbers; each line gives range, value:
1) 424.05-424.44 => 17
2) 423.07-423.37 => 15.7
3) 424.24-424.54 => 19.5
